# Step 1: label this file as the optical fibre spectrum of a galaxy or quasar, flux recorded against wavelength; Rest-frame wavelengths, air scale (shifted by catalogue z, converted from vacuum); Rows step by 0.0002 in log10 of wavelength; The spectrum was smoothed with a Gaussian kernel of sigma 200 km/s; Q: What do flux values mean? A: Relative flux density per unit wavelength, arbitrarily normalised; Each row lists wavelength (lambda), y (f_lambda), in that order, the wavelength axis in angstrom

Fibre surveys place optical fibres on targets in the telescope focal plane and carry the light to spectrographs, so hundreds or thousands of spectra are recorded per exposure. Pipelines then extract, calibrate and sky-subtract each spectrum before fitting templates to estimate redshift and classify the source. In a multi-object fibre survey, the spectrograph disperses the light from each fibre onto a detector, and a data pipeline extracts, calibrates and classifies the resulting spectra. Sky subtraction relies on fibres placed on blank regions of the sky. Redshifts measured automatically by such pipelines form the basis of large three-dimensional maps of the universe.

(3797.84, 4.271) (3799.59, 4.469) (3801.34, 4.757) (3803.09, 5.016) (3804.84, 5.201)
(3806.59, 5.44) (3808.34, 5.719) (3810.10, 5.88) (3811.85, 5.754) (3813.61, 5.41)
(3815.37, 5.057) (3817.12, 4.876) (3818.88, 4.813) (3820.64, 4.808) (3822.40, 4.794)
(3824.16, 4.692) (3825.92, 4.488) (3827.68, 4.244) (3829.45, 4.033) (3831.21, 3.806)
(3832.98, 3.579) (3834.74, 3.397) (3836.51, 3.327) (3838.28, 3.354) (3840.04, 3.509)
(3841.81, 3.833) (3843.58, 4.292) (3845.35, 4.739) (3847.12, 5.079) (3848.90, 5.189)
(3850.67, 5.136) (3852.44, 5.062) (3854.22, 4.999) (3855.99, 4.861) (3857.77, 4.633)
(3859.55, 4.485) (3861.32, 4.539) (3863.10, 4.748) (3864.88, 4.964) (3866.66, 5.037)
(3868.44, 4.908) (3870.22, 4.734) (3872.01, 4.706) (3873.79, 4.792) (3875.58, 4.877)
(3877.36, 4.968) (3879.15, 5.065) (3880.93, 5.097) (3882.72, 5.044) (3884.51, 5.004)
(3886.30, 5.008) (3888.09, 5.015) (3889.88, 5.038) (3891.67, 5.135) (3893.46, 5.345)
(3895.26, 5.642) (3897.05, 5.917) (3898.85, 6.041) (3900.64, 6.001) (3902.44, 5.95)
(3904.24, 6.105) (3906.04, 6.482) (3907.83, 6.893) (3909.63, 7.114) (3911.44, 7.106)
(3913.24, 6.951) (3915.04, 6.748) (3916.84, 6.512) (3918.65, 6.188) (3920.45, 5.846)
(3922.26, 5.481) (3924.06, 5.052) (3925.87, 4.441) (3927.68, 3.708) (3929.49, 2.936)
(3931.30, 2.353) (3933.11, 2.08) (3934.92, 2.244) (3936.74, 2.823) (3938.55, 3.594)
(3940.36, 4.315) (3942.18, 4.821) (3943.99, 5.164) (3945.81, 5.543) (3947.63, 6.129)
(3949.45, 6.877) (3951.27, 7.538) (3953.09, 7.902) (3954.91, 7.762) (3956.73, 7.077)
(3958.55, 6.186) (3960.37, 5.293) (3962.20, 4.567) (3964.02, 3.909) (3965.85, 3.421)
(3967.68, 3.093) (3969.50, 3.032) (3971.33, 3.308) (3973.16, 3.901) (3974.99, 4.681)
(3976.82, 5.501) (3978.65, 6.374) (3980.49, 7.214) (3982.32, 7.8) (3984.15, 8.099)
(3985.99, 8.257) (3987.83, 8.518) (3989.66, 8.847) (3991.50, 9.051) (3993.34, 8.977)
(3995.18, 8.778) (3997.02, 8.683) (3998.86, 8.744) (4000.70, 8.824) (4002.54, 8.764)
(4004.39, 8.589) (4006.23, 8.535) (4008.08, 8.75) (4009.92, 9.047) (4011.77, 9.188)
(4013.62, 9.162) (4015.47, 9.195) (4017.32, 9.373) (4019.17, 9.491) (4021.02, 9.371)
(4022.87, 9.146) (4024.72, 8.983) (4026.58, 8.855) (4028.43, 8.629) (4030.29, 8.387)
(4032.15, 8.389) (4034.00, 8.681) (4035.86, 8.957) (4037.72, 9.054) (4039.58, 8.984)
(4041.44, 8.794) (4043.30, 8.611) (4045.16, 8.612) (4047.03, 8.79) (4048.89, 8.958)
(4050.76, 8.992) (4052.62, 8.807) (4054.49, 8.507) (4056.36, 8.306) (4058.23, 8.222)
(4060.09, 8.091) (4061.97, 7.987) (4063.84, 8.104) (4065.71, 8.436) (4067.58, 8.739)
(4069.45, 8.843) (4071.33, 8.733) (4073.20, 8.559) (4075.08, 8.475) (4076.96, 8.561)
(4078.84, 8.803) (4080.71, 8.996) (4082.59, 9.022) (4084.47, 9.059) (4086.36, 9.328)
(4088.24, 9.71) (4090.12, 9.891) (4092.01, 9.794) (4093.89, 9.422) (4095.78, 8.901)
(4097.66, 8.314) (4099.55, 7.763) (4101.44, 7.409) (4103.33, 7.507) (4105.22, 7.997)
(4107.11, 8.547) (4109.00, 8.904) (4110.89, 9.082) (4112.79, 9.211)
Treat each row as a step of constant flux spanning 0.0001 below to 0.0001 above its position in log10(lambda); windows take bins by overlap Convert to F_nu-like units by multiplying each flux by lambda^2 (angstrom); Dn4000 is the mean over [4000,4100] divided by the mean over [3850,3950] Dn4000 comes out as 1.9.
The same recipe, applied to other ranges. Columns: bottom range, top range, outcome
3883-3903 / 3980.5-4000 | 1.64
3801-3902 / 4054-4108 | 2.00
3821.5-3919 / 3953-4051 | 1.63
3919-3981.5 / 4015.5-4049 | 1.91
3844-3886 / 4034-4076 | 1.94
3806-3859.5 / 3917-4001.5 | 1.34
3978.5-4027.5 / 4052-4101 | 1.04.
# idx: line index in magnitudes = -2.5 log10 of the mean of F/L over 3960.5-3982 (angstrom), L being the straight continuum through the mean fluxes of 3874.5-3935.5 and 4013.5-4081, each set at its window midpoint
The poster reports 0.45 mag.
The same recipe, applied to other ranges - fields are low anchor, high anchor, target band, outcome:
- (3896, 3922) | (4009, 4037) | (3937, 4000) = 0.242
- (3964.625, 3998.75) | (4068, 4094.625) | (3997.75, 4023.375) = -0.230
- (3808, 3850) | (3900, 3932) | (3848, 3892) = 0.030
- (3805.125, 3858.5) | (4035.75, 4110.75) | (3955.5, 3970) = 0.405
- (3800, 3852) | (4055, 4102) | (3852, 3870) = 0.082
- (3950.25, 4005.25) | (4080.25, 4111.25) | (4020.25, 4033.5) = -0.160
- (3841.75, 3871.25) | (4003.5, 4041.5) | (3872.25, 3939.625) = 0.159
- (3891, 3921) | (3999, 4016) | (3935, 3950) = 0.464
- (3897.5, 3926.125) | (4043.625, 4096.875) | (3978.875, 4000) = -0.123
